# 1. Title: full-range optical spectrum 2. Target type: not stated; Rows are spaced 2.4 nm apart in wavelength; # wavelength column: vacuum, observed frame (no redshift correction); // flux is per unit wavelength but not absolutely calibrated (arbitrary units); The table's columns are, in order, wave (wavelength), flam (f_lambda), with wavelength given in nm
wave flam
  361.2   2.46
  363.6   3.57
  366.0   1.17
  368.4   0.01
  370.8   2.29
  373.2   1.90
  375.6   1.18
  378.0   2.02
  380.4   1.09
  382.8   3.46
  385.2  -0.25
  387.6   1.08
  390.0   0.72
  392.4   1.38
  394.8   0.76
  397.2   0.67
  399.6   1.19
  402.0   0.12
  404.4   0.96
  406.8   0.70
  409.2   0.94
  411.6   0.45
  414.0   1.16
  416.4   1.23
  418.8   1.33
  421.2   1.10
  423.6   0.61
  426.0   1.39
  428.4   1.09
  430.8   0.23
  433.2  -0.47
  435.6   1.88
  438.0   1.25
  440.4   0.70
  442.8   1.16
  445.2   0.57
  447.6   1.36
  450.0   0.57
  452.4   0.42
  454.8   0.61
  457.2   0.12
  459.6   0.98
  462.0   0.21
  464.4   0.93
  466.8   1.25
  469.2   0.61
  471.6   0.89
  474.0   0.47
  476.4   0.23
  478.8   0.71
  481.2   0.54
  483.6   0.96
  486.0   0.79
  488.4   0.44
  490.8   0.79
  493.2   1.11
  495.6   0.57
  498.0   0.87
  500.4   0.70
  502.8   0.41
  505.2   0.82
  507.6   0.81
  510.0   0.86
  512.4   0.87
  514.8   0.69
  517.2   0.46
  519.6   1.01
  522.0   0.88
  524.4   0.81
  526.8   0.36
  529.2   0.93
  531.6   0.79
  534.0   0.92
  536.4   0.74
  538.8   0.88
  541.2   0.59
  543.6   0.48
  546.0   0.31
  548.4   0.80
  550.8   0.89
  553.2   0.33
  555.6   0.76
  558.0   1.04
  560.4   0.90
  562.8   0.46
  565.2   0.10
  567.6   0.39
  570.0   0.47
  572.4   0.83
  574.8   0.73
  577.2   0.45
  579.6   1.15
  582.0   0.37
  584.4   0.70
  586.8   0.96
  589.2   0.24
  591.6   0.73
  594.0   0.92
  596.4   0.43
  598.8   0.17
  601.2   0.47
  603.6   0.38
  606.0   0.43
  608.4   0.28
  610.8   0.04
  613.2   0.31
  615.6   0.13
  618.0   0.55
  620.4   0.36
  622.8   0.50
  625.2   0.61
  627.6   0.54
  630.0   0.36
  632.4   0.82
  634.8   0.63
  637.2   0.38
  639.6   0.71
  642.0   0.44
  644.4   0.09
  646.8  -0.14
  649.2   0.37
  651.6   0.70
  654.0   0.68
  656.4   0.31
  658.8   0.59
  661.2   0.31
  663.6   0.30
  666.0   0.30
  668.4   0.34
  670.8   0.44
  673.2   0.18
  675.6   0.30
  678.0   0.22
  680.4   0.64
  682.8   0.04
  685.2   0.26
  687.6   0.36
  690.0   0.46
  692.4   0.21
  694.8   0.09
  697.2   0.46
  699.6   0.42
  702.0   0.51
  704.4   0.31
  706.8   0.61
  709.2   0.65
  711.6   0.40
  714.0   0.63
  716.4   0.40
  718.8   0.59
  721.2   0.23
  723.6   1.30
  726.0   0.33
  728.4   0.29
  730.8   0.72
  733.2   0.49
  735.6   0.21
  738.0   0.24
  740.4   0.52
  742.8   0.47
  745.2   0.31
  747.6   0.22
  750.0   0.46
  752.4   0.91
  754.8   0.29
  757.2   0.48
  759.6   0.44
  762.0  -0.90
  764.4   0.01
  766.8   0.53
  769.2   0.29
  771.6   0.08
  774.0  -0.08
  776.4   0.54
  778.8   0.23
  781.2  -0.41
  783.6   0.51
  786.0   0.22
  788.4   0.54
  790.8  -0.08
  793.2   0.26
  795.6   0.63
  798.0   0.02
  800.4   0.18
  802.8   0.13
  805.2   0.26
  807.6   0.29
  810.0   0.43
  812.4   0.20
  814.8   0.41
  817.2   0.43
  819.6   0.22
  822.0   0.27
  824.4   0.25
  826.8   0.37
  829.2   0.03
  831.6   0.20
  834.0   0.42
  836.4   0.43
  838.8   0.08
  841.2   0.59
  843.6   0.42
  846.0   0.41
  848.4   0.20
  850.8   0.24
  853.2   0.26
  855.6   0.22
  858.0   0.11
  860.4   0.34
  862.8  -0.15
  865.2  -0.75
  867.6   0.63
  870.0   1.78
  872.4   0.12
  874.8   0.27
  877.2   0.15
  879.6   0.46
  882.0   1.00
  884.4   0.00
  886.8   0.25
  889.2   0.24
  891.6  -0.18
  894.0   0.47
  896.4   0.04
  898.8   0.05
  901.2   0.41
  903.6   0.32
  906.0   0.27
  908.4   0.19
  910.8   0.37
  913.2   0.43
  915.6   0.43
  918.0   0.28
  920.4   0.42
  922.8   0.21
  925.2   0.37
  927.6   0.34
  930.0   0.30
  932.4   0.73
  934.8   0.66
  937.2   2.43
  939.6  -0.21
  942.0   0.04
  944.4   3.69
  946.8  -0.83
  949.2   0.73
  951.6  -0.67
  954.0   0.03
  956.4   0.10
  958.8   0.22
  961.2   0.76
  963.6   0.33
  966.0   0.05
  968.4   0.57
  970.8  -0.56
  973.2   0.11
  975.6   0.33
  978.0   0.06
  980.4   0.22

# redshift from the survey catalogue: 1.33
